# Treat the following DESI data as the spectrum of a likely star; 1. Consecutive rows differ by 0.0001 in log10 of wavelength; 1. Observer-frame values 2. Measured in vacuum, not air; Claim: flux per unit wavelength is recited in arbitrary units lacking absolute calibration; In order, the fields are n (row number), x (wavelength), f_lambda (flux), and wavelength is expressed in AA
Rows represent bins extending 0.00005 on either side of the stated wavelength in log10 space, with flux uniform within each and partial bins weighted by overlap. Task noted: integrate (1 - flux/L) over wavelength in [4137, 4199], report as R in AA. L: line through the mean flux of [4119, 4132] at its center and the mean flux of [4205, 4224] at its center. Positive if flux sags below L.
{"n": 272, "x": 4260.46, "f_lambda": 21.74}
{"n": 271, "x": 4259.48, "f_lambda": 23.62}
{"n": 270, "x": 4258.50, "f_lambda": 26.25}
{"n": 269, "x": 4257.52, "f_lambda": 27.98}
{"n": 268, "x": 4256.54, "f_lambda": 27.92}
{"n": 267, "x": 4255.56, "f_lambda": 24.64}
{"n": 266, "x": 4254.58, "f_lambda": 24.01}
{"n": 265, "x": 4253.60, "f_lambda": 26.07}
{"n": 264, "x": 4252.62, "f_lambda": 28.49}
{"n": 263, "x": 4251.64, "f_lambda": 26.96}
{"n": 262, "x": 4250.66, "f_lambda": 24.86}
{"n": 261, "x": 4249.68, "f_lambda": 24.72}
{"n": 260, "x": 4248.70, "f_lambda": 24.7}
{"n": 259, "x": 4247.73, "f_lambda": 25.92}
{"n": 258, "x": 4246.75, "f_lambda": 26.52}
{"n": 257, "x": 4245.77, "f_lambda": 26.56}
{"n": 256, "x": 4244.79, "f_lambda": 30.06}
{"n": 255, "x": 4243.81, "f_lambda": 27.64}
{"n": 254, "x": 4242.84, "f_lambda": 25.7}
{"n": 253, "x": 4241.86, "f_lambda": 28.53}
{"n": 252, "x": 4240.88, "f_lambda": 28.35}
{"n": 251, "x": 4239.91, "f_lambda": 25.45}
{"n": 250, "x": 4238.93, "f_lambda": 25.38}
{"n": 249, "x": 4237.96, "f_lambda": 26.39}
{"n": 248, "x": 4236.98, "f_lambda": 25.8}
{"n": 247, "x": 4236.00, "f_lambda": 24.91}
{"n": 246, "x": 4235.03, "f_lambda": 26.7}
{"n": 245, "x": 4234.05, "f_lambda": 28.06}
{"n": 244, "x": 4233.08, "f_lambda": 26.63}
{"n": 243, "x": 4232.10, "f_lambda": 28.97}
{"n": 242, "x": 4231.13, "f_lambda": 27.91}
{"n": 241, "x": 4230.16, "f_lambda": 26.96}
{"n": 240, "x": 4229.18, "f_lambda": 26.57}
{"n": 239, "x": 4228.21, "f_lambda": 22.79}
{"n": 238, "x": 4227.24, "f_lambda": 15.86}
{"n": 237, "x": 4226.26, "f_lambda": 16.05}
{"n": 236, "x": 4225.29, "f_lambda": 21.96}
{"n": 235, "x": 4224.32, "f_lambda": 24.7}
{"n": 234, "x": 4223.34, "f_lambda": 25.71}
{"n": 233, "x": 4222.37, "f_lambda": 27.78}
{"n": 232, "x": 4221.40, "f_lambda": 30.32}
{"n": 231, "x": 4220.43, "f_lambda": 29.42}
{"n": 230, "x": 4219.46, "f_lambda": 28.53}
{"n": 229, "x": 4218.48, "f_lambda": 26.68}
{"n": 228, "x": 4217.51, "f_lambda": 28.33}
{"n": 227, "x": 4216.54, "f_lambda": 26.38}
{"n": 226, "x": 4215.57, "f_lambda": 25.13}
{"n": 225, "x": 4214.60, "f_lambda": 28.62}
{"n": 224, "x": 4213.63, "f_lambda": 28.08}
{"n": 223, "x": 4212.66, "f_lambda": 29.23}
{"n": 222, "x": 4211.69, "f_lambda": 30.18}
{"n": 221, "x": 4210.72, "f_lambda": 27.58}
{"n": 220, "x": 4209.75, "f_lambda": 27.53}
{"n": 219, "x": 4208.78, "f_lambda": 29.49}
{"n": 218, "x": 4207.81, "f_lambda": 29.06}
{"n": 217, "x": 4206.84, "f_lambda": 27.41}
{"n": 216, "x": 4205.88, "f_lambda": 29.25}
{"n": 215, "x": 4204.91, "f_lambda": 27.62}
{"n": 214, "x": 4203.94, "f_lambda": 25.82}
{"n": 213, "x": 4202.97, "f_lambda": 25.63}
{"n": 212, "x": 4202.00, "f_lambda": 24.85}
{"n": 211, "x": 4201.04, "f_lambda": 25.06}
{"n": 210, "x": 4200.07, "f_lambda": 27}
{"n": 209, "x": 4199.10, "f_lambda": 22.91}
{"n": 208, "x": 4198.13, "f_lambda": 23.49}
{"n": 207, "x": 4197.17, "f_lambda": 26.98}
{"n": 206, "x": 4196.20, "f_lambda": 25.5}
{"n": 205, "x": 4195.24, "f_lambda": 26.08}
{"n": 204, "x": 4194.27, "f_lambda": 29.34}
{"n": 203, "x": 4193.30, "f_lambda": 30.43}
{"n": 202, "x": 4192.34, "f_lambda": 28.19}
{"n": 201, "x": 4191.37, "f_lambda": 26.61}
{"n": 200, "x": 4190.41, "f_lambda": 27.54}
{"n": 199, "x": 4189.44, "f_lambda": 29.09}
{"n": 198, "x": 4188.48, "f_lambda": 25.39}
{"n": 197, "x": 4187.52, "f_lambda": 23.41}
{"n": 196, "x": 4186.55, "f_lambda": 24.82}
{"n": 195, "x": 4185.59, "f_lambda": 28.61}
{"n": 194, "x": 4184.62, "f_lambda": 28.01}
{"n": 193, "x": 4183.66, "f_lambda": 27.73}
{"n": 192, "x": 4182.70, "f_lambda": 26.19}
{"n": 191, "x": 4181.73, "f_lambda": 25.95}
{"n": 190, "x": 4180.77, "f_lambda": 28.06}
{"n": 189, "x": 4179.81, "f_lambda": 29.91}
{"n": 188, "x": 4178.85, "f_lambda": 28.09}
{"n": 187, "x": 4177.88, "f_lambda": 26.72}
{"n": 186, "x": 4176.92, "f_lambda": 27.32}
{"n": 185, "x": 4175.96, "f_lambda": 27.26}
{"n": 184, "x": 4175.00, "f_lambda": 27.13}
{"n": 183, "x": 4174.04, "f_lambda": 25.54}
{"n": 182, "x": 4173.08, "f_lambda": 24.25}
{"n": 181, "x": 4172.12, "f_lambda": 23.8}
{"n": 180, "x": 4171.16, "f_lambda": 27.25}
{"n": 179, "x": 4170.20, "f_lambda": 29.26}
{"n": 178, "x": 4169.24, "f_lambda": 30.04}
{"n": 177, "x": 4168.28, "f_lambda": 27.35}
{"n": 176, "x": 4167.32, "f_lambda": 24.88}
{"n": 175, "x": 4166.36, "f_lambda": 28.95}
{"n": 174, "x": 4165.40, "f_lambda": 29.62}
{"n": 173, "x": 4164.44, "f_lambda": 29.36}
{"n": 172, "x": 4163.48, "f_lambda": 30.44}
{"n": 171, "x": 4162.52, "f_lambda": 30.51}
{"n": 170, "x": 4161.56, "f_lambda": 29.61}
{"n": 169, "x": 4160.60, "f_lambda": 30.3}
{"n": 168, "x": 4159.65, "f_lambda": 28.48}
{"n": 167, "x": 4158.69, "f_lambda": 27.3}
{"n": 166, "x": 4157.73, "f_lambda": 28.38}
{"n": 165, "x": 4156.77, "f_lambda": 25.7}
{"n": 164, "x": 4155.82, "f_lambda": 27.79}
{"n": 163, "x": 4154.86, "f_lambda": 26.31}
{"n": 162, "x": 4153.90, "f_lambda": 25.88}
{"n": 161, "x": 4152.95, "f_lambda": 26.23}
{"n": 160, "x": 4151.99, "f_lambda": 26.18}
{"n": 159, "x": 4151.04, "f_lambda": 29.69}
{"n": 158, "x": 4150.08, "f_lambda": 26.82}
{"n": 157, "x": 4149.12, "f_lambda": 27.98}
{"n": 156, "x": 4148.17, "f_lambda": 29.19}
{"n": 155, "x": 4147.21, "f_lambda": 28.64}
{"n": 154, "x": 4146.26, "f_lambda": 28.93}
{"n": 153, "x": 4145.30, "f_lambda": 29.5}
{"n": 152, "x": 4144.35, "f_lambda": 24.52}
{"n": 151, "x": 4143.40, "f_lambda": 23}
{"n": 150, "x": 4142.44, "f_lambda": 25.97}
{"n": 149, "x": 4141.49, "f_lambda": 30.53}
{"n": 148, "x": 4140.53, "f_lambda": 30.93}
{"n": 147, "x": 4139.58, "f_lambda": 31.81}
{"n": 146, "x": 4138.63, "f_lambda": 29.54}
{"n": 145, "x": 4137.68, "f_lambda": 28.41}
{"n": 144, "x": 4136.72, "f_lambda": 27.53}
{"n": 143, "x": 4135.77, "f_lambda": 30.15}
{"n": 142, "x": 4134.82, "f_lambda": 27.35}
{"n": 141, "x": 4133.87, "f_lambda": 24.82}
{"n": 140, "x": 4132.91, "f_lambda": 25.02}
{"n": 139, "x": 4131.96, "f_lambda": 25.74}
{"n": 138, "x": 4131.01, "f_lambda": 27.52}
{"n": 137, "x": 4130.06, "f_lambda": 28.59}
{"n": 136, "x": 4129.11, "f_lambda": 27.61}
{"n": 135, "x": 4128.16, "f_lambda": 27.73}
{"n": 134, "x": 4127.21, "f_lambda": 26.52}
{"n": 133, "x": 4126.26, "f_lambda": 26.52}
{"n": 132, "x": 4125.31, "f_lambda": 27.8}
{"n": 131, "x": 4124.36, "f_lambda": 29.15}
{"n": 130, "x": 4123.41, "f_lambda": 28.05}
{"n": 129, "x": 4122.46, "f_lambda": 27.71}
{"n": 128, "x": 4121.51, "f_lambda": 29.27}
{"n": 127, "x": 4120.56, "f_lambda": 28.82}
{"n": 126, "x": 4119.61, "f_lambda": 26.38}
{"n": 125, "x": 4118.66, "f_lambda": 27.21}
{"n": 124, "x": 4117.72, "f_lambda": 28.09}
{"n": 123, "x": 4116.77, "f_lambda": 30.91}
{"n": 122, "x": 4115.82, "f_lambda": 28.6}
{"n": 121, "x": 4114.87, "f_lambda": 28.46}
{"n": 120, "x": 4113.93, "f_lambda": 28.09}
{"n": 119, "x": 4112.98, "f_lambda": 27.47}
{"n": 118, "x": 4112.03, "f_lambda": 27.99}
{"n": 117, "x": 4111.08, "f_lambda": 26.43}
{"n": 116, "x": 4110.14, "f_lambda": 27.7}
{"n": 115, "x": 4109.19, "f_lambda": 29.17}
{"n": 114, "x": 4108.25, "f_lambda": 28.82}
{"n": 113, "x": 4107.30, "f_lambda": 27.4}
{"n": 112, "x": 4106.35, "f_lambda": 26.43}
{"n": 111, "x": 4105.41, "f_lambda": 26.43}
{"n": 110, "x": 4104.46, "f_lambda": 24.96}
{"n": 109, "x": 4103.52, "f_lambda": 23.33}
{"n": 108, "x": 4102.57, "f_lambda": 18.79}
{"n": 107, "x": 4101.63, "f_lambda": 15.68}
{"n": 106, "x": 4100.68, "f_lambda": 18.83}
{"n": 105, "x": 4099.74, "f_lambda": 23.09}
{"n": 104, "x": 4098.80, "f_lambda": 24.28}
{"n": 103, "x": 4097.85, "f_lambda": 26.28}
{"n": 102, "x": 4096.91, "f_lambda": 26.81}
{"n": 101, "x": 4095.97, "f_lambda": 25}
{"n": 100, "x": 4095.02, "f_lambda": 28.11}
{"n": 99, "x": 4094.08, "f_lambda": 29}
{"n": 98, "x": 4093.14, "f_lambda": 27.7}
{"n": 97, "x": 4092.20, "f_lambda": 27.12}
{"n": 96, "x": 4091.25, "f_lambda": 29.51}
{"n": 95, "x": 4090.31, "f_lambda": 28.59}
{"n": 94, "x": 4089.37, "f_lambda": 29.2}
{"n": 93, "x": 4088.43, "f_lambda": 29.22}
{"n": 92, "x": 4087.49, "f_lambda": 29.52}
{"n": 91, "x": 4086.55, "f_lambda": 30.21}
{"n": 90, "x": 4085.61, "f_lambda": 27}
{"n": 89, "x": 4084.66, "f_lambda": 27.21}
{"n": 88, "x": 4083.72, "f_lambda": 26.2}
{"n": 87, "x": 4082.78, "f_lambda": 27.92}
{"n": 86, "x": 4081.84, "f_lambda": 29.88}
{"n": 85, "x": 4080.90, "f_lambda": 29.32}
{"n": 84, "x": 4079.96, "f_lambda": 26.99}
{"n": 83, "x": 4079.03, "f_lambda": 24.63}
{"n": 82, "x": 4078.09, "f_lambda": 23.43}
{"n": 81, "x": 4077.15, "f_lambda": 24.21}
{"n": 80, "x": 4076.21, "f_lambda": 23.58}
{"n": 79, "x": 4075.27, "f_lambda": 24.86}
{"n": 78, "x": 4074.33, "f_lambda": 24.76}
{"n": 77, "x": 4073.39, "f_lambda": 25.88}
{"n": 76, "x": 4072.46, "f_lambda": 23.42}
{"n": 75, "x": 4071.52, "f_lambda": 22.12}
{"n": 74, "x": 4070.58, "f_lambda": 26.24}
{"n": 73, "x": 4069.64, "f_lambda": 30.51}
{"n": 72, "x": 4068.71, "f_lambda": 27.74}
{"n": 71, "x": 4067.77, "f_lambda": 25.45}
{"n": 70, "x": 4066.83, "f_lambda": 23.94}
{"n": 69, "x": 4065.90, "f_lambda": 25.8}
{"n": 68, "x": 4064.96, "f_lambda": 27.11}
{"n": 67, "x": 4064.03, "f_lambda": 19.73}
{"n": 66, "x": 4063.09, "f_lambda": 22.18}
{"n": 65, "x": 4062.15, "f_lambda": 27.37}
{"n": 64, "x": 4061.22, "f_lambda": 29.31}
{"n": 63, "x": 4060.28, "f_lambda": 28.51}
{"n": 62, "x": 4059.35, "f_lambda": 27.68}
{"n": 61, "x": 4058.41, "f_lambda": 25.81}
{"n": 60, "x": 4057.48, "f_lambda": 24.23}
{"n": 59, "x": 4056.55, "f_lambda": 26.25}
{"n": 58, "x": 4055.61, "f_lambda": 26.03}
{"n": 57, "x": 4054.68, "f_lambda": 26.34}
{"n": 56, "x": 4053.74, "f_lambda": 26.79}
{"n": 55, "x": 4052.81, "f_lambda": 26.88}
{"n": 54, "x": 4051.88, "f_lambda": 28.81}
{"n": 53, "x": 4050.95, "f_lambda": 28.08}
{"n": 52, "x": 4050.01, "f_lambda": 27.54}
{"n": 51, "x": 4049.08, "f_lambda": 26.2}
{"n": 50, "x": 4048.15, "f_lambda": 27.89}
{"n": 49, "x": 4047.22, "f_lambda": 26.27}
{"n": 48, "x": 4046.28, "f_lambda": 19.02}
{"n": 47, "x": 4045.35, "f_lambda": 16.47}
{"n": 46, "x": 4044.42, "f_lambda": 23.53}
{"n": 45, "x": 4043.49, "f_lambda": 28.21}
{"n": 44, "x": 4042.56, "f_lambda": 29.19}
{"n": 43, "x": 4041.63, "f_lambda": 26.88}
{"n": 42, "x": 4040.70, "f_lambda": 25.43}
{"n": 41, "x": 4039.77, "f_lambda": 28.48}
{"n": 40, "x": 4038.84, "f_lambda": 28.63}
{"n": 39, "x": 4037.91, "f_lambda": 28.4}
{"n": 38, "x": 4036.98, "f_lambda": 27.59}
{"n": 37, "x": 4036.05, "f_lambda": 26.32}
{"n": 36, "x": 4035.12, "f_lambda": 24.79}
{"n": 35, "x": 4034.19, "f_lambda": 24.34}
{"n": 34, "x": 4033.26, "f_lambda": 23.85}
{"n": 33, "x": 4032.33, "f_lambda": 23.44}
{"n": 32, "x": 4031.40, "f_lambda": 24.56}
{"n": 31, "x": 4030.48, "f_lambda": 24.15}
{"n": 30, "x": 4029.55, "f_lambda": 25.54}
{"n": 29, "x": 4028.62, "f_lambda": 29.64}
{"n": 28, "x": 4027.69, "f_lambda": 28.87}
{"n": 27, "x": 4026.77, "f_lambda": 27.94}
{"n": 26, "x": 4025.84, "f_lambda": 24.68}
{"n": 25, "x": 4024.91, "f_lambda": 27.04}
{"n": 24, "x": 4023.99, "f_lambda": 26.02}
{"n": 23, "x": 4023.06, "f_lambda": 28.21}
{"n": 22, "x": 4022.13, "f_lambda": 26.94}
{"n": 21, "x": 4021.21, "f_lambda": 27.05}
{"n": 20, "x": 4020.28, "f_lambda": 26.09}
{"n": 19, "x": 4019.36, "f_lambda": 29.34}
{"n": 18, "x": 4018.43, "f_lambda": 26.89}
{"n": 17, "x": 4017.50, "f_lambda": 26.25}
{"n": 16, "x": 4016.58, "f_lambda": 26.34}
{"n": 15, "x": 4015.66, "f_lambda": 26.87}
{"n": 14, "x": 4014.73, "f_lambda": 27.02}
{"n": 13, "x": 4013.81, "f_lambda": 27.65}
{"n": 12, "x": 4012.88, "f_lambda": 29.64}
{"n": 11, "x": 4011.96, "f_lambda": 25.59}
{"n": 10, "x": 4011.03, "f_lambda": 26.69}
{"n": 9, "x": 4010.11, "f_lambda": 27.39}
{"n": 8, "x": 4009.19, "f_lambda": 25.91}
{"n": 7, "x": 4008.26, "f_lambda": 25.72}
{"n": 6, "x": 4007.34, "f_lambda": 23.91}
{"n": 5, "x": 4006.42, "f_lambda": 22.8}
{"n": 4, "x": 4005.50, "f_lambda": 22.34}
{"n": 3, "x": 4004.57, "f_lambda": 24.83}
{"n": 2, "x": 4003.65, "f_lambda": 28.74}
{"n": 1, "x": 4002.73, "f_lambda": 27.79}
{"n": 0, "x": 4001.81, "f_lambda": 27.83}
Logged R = 0.73 AA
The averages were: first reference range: 27.7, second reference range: 28.1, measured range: 27.6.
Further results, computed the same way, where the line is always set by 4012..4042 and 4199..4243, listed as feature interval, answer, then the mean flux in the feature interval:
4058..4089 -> 0.4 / 26.3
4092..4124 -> 0.2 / 26.4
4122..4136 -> -0.4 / 27.3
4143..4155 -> -0.3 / 27.2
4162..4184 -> -0.9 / 27.6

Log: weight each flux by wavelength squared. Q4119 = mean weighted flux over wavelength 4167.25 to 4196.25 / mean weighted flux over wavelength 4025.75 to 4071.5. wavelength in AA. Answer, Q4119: 1.1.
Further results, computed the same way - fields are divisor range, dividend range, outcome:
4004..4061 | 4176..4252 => 1.11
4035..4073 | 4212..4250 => 1.10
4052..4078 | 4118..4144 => 1.12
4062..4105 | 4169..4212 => 1.11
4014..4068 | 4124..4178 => 1.12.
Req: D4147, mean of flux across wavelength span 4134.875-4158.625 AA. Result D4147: 27.9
